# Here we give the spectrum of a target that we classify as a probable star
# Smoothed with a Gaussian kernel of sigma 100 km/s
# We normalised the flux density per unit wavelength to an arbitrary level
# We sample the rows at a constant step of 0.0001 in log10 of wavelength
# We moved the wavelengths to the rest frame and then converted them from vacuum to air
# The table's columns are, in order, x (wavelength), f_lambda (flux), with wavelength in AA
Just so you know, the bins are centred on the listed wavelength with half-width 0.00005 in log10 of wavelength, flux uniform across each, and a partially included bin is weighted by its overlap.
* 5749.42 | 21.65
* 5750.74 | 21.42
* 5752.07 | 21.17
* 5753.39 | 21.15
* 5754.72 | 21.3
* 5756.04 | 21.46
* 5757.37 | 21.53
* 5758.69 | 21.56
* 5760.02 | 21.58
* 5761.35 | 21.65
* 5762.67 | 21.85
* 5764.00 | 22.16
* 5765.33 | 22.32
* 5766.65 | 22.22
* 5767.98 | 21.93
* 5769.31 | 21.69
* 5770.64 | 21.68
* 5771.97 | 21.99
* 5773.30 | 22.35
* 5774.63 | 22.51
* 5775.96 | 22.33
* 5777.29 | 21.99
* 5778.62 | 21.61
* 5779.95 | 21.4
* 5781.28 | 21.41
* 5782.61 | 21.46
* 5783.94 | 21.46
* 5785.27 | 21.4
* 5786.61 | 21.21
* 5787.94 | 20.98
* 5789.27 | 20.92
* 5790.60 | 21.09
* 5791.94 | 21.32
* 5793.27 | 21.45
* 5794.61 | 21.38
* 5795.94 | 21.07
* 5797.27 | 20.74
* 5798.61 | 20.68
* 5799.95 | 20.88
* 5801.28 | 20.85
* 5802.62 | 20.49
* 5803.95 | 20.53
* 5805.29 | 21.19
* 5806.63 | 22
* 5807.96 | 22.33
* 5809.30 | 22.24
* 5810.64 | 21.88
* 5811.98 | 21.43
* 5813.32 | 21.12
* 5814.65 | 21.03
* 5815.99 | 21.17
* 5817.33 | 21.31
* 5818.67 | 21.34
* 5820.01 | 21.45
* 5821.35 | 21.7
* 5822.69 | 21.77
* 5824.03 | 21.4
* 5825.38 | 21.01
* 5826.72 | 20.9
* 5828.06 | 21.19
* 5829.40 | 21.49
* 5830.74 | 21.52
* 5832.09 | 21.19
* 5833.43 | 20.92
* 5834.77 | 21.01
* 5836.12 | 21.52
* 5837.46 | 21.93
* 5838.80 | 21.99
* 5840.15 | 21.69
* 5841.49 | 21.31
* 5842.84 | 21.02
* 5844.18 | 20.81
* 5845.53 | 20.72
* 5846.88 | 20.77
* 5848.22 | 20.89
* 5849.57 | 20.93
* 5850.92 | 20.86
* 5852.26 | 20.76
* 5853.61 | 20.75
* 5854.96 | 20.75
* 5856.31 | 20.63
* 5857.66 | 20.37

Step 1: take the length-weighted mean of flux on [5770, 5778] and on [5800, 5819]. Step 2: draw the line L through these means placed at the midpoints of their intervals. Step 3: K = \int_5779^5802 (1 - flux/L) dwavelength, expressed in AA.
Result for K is 0.6 AA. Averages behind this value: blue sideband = 22.1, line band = 21.2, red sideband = 21.3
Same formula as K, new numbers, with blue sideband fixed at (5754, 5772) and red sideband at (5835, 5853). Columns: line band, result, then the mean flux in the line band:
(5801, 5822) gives 0.0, 21.4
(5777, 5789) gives 0.1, 21.4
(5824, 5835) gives 0.0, 21.2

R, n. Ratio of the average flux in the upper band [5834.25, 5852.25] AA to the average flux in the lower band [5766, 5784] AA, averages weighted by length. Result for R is 0.97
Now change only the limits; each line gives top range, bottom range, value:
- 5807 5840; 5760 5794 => 0.99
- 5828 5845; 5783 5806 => 1.01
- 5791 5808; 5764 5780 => 0.96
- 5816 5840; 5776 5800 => 1.00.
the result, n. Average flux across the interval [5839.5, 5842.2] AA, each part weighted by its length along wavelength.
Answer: 21.5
